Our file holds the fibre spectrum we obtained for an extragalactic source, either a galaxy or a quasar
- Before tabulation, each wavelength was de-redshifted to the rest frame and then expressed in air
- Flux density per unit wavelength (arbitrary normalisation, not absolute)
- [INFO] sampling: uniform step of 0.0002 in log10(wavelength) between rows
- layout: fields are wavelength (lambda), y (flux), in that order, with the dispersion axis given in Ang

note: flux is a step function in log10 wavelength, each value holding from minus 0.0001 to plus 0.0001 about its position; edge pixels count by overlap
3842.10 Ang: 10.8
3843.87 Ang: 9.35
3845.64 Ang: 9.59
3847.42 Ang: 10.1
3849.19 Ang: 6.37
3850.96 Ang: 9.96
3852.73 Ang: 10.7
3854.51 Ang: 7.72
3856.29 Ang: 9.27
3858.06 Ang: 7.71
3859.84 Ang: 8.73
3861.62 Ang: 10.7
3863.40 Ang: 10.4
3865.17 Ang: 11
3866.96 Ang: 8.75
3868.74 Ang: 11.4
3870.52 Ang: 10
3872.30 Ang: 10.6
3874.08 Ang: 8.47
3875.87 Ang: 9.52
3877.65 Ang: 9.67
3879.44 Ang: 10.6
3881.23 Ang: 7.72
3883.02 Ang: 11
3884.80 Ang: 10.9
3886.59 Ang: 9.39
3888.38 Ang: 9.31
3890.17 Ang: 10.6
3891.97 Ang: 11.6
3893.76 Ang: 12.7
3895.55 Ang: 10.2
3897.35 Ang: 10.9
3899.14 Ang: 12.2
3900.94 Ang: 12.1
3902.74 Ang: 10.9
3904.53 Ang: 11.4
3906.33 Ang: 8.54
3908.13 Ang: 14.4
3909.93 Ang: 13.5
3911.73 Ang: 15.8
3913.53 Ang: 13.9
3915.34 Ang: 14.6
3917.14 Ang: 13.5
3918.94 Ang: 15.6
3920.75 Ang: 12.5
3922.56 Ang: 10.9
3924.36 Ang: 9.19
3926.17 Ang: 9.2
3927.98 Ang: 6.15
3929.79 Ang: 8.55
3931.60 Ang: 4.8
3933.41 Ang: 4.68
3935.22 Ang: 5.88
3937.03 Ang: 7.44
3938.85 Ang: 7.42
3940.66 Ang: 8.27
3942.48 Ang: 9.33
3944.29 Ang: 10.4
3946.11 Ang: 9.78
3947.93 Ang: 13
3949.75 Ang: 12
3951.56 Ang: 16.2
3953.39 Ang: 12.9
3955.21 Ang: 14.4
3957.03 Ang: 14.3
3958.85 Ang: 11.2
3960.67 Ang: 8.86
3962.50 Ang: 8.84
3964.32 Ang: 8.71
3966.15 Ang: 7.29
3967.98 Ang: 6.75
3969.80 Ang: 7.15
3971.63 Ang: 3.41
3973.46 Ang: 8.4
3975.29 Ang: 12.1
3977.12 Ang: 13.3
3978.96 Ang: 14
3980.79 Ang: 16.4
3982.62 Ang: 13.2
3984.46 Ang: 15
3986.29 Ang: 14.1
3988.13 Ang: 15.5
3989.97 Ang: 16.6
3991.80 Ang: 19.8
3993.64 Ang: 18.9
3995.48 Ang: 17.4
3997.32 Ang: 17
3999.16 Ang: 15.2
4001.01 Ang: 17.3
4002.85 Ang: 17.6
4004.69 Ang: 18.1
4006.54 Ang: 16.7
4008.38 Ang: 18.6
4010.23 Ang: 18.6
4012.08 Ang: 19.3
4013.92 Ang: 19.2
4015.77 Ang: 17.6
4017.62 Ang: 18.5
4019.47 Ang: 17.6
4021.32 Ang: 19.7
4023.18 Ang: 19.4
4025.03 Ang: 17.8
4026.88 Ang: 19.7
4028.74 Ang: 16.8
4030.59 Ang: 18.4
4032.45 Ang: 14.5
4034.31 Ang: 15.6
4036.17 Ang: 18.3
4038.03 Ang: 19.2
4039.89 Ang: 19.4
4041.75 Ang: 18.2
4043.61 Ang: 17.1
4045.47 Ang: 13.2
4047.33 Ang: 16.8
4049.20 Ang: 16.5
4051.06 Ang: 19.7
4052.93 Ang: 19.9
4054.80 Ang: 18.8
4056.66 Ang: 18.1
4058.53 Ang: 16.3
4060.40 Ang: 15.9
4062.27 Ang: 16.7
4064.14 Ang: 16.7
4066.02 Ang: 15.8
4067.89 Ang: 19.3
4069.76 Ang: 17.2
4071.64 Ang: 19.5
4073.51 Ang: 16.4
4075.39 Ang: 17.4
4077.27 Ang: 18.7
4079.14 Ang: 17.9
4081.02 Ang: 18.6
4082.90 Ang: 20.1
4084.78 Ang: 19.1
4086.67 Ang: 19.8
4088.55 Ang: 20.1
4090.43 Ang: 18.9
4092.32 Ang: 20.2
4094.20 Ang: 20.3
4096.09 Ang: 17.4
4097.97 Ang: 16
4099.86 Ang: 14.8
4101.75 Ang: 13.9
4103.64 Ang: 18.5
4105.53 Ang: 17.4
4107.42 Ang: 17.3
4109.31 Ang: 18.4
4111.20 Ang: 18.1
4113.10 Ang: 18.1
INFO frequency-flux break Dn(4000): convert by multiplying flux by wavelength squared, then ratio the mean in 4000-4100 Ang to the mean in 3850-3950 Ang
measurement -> 1.9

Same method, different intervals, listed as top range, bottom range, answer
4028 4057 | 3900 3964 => 1.71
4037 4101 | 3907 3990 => 1.73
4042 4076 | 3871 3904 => 1.80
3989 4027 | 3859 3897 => 1.90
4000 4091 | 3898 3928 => 1.58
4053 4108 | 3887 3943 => 1.85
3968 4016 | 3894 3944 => 1.51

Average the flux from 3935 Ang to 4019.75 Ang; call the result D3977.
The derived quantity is 13.4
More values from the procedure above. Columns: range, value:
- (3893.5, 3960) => 11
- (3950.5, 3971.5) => 10.3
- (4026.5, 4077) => 17.4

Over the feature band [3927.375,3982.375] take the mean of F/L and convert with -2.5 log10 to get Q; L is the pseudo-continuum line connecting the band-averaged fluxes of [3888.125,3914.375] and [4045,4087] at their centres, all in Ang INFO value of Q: 0.38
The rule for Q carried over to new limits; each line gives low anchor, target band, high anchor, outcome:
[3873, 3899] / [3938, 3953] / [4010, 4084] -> 0.20 mag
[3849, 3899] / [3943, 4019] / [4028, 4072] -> 0.05 mag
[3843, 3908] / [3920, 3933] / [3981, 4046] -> 0.43 mag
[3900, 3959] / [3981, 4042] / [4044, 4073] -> -0.17 mag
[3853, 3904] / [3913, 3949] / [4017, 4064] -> 0.27 mag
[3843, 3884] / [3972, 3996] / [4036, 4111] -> -0.02 mag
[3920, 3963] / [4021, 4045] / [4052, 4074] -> -0.14 mag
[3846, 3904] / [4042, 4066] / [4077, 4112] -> -0.03 mag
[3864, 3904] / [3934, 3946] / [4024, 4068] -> 0.50 mag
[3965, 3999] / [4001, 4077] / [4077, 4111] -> -0.14 mag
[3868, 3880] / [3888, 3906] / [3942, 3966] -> -0.07 mag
